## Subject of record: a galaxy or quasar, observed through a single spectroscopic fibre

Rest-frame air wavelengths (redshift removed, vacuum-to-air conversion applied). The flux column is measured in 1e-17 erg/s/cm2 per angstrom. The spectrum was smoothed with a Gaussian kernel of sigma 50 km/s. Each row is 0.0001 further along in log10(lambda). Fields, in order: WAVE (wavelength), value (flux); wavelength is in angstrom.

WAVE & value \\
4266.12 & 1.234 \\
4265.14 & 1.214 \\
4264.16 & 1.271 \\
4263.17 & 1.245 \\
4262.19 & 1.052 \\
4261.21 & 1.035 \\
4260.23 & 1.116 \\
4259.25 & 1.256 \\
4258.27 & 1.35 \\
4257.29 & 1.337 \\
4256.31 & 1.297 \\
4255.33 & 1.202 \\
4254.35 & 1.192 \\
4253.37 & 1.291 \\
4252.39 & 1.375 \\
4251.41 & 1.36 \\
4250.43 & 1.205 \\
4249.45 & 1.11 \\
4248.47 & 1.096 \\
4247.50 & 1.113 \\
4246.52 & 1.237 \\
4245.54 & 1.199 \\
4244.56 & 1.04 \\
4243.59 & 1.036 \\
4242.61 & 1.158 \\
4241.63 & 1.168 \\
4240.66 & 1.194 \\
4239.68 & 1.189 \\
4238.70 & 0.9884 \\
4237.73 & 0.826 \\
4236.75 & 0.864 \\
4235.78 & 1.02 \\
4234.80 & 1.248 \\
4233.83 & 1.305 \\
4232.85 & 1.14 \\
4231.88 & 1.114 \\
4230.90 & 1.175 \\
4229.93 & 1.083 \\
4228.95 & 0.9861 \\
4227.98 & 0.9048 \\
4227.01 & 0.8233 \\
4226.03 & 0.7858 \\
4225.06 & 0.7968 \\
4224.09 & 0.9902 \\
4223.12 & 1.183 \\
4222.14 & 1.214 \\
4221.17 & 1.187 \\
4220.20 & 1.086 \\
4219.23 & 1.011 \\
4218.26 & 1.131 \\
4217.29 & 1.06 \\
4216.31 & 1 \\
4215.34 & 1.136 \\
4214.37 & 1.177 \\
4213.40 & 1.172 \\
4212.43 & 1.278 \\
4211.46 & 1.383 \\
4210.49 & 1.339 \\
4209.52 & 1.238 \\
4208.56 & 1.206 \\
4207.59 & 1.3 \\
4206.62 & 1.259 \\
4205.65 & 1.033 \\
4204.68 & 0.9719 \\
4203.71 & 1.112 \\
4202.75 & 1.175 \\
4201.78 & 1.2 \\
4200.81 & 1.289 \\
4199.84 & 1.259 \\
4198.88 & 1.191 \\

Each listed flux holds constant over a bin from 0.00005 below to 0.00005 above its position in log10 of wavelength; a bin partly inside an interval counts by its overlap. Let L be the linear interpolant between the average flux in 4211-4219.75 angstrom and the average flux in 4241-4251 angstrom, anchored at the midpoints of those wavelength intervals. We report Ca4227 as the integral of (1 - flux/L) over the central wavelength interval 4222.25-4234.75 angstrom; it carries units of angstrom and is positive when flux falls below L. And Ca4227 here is 1.2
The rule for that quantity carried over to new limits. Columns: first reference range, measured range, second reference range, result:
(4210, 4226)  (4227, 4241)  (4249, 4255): 1.4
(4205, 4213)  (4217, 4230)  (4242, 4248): 2.0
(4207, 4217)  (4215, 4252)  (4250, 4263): 4.3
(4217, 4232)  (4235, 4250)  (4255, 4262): 0.6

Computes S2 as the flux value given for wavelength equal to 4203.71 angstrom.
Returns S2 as 1.112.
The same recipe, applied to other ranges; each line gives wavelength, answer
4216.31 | 1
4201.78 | 1.2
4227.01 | 0.8233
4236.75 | 0.864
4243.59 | 1.036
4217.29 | 1.06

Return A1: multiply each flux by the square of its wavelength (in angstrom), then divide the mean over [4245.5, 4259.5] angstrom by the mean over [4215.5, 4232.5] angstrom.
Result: 1.2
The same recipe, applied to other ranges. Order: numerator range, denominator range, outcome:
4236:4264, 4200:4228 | 1.05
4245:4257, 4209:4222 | 1.06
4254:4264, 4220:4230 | 1.23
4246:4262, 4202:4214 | 1.03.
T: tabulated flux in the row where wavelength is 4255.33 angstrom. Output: 1.202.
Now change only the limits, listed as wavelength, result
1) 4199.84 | 1.259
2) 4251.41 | 1.36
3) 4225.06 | 0.7968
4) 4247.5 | 1.113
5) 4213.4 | 1.172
